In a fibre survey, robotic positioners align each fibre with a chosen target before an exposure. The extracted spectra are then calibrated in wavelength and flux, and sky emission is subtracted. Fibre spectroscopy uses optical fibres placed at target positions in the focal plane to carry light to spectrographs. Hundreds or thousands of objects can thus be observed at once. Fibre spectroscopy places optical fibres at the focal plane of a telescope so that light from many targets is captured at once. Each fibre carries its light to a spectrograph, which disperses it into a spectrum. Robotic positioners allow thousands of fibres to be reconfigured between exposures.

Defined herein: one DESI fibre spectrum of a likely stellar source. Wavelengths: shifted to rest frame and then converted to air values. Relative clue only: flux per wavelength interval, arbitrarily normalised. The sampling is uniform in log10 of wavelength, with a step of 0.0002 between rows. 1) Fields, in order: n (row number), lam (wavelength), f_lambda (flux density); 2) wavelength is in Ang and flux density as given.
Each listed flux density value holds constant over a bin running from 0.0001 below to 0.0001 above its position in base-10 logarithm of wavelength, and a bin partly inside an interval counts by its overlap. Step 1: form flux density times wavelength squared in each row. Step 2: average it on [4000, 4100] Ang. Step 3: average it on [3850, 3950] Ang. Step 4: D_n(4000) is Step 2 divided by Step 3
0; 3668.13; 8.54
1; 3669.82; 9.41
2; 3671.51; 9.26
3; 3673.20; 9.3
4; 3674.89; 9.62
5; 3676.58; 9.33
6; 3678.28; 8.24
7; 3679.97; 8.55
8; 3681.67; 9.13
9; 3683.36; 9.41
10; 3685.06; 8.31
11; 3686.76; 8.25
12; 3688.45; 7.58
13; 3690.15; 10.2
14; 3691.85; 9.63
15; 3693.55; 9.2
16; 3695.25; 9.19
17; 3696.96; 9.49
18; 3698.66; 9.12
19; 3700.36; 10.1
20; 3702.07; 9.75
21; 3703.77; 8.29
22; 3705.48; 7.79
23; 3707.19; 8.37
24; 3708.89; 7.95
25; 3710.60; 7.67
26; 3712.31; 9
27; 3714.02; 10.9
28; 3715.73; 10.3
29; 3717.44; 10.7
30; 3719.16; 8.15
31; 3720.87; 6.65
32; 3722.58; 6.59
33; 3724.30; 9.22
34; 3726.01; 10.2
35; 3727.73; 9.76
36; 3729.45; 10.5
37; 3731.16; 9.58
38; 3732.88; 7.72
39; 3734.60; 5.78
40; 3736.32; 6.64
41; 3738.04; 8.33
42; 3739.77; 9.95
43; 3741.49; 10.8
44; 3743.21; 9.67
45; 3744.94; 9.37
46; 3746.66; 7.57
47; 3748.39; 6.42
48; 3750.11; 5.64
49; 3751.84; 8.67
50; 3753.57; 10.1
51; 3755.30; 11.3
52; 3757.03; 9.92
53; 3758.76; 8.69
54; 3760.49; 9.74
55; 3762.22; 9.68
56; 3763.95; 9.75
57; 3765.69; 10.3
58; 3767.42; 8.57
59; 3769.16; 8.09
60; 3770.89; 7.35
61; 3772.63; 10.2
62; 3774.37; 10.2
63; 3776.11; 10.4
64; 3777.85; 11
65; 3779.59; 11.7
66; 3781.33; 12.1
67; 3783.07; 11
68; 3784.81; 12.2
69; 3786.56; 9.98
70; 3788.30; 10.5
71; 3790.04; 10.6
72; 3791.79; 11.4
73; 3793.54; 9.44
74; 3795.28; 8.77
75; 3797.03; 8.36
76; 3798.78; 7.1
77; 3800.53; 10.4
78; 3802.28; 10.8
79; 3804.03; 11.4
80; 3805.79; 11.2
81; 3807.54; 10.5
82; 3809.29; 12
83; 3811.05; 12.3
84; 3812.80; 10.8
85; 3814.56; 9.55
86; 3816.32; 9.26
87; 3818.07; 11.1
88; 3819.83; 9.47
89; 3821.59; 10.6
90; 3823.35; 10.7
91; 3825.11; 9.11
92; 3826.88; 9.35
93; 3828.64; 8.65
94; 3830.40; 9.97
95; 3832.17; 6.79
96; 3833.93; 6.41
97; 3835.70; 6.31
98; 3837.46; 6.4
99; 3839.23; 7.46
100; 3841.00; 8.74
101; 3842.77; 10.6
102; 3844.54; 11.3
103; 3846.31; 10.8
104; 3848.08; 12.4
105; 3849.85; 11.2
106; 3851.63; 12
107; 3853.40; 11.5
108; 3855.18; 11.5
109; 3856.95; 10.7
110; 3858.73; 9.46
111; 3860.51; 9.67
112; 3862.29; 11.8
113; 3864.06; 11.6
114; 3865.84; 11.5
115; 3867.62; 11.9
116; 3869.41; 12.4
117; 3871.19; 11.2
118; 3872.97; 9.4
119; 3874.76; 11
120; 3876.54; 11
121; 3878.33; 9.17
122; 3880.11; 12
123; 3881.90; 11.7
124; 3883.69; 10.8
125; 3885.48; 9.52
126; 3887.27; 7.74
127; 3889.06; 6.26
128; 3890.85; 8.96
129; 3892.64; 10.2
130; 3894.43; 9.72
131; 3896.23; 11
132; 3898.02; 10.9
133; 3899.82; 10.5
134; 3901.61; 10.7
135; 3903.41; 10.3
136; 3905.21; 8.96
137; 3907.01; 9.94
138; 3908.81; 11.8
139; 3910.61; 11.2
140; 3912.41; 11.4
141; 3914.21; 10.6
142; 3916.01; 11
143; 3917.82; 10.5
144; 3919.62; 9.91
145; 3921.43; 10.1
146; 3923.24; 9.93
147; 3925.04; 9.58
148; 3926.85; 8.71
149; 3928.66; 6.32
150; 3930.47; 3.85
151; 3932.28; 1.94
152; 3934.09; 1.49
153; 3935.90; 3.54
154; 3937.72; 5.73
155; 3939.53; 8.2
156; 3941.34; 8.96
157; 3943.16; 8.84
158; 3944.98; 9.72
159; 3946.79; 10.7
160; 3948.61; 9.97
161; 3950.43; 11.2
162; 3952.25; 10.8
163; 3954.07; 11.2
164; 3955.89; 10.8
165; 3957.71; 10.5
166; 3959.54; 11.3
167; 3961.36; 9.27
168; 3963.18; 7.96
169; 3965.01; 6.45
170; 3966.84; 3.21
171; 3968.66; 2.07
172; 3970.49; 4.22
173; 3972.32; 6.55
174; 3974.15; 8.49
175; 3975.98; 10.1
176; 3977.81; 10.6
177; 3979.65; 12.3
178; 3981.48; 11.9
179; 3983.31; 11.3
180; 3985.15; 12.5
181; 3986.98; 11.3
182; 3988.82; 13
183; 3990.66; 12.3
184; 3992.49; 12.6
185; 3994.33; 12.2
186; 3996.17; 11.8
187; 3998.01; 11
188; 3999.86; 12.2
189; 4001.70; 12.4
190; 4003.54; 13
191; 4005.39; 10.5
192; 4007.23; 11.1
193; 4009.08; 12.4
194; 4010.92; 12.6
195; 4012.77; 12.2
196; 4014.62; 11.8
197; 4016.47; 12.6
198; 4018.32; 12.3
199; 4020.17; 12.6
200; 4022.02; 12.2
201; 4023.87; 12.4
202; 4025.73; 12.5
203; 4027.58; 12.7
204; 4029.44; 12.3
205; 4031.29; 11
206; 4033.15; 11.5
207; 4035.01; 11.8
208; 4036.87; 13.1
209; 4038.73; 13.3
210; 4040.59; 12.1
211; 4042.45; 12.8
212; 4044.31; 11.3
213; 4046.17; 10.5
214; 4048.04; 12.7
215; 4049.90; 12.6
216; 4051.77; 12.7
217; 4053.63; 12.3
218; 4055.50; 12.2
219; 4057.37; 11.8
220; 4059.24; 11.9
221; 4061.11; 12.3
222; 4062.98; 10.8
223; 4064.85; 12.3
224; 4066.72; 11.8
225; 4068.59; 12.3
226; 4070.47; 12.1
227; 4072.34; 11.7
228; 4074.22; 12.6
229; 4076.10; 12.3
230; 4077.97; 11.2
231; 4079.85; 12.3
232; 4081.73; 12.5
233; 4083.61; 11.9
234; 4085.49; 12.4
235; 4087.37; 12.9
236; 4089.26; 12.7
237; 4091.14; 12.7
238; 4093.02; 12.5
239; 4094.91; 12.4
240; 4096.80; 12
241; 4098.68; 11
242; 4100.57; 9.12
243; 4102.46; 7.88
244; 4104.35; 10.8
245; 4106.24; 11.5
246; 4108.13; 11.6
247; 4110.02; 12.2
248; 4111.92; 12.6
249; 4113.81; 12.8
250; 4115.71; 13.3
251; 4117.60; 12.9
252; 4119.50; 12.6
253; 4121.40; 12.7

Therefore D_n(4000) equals 1.36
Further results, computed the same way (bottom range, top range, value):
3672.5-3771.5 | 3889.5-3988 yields 1.14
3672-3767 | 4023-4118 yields 1.61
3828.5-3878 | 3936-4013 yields 1.05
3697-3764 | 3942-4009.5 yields 1.31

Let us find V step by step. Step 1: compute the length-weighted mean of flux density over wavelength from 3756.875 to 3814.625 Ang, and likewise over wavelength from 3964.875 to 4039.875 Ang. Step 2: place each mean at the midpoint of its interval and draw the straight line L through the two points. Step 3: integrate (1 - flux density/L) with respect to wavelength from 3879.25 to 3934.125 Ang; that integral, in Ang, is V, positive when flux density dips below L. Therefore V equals 6.6 Ang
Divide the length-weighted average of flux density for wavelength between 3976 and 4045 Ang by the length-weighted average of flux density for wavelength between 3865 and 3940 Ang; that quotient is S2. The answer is 1.29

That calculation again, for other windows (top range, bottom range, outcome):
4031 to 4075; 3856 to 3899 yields 1.16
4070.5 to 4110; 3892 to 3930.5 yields 1.17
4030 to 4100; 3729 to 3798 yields 1.28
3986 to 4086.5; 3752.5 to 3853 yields 1.22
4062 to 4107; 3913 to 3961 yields 1.35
